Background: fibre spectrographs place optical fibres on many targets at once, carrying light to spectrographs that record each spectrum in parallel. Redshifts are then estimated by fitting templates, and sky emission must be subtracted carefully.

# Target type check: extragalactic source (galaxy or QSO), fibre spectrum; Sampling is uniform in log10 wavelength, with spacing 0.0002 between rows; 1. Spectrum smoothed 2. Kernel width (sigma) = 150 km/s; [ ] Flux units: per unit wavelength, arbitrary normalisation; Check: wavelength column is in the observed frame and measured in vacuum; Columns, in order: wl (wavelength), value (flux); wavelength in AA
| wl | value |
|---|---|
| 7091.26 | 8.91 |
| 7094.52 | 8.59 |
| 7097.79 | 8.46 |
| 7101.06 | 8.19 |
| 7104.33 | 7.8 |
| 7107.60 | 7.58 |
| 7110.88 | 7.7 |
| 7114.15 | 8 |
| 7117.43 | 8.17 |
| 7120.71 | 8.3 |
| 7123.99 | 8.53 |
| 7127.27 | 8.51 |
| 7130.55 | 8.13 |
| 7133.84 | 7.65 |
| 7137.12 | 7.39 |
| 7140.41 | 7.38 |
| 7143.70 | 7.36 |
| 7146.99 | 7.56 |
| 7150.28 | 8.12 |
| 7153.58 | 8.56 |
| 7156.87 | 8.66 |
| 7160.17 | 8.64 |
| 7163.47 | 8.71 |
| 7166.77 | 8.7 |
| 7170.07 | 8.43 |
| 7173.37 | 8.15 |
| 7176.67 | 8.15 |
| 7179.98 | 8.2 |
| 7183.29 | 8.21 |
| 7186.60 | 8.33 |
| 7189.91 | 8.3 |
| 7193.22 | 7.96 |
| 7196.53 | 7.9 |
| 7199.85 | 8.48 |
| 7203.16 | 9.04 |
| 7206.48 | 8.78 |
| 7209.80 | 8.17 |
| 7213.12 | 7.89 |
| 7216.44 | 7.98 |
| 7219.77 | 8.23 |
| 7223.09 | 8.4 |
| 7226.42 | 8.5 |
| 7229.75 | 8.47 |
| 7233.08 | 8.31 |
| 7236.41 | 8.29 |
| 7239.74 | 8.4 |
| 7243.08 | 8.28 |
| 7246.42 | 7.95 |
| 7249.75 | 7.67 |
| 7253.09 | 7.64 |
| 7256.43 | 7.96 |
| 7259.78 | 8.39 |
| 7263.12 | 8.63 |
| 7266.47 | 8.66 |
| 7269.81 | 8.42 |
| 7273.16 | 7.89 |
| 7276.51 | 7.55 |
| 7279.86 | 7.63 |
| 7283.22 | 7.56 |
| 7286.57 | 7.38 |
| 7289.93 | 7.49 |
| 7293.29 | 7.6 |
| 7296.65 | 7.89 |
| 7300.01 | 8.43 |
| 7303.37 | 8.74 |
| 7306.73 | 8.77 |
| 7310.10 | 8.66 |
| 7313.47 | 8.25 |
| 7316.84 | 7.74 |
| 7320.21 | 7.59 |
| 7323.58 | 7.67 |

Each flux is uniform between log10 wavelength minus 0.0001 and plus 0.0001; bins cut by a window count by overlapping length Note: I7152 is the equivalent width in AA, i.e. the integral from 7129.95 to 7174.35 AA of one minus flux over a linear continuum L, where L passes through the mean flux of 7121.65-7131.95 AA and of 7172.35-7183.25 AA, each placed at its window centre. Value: 1.0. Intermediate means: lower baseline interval 8.39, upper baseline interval 8.17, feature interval 8.1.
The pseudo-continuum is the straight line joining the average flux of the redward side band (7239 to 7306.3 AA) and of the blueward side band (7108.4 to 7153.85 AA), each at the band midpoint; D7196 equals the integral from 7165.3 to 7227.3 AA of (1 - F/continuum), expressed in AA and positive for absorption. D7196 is -2.6 AA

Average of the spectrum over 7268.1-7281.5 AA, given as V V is 7.88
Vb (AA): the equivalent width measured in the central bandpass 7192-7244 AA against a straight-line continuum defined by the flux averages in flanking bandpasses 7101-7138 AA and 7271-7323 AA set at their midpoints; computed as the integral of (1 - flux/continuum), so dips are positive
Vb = -2.3 AA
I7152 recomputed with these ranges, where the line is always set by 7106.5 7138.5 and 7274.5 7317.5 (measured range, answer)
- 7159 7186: -1.32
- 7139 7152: 0.63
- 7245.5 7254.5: 0.28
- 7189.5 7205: -0.68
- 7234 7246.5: -0.44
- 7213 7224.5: -0.23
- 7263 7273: -0.59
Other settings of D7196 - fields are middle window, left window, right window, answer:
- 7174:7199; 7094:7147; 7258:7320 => -0.49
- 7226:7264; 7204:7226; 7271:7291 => -1.02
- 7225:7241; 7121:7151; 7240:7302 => -0.93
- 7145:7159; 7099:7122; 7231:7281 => -0.36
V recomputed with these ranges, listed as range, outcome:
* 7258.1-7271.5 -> 8.52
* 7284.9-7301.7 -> 7.76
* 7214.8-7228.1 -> 8.28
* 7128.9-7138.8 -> 7.72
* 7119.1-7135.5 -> 8.22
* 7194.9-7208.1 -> 8.55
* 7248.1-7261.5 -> 7.92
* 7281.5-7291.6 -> 7.47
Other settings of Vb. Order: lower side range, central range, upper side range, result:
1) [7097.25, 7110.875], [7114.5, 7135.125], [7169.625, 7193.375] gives -0.5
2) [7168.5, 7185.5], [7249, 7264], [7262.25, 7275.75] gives 0.5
